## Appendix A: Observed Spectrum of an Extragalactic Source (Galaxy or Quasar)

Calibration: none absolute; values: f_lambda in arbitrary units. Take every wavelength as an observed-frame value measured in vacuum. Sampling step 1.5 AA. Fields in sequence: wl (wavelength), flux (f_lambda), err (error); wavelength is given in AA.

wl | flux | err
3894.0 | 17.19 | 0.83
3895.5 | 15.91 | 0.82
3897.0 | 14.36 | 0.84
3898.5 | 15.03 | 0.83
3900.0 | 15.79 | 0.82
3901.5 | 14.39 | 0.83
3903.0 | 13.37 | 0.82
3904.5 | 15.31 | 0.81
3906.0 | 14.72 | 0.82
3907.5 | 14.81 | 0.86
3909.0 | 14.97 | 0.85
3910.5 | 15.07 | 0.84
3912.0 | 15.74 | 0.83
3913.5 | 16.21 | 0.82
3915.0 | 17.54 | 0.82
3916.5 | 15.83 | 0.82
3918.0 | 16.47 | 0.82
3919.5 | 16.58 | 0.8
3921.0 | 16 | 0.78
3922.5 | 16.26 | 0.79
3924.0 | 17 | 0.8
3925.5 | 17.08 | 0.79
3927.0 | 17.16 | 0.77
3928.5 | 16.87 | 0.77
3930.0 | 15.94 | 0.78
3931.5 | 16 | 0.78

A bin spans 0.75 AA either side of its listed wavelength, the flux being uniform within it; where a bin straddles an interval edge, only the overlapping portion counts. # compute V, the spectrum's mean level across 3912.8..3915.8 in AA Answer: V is 16.9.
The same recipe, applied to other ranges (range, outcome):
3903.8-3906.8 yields 15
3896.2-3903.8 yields 14.6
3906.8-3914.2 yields 15.4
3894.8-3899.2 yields 15.1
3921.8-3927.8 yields 16.9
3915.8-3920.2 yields 16.3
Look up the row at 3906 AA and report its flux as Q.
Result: 14.72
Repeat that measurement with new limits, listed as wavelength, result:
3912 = 15.74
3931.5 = 16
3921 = 16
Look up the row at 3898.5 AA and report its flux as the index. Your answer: 15.03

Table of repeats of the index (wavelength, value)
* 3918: 16.47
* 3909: 14.97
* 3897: 14.36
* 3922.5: 16.26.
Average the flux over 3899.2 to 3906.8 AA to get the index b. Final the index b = 14.7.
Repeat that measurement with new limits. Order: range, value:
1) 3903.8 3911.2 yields 15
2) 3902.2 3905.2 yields 14.3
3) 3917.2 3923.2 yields 16.3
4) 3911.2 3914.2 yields 16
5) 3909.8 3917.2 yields 16.1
